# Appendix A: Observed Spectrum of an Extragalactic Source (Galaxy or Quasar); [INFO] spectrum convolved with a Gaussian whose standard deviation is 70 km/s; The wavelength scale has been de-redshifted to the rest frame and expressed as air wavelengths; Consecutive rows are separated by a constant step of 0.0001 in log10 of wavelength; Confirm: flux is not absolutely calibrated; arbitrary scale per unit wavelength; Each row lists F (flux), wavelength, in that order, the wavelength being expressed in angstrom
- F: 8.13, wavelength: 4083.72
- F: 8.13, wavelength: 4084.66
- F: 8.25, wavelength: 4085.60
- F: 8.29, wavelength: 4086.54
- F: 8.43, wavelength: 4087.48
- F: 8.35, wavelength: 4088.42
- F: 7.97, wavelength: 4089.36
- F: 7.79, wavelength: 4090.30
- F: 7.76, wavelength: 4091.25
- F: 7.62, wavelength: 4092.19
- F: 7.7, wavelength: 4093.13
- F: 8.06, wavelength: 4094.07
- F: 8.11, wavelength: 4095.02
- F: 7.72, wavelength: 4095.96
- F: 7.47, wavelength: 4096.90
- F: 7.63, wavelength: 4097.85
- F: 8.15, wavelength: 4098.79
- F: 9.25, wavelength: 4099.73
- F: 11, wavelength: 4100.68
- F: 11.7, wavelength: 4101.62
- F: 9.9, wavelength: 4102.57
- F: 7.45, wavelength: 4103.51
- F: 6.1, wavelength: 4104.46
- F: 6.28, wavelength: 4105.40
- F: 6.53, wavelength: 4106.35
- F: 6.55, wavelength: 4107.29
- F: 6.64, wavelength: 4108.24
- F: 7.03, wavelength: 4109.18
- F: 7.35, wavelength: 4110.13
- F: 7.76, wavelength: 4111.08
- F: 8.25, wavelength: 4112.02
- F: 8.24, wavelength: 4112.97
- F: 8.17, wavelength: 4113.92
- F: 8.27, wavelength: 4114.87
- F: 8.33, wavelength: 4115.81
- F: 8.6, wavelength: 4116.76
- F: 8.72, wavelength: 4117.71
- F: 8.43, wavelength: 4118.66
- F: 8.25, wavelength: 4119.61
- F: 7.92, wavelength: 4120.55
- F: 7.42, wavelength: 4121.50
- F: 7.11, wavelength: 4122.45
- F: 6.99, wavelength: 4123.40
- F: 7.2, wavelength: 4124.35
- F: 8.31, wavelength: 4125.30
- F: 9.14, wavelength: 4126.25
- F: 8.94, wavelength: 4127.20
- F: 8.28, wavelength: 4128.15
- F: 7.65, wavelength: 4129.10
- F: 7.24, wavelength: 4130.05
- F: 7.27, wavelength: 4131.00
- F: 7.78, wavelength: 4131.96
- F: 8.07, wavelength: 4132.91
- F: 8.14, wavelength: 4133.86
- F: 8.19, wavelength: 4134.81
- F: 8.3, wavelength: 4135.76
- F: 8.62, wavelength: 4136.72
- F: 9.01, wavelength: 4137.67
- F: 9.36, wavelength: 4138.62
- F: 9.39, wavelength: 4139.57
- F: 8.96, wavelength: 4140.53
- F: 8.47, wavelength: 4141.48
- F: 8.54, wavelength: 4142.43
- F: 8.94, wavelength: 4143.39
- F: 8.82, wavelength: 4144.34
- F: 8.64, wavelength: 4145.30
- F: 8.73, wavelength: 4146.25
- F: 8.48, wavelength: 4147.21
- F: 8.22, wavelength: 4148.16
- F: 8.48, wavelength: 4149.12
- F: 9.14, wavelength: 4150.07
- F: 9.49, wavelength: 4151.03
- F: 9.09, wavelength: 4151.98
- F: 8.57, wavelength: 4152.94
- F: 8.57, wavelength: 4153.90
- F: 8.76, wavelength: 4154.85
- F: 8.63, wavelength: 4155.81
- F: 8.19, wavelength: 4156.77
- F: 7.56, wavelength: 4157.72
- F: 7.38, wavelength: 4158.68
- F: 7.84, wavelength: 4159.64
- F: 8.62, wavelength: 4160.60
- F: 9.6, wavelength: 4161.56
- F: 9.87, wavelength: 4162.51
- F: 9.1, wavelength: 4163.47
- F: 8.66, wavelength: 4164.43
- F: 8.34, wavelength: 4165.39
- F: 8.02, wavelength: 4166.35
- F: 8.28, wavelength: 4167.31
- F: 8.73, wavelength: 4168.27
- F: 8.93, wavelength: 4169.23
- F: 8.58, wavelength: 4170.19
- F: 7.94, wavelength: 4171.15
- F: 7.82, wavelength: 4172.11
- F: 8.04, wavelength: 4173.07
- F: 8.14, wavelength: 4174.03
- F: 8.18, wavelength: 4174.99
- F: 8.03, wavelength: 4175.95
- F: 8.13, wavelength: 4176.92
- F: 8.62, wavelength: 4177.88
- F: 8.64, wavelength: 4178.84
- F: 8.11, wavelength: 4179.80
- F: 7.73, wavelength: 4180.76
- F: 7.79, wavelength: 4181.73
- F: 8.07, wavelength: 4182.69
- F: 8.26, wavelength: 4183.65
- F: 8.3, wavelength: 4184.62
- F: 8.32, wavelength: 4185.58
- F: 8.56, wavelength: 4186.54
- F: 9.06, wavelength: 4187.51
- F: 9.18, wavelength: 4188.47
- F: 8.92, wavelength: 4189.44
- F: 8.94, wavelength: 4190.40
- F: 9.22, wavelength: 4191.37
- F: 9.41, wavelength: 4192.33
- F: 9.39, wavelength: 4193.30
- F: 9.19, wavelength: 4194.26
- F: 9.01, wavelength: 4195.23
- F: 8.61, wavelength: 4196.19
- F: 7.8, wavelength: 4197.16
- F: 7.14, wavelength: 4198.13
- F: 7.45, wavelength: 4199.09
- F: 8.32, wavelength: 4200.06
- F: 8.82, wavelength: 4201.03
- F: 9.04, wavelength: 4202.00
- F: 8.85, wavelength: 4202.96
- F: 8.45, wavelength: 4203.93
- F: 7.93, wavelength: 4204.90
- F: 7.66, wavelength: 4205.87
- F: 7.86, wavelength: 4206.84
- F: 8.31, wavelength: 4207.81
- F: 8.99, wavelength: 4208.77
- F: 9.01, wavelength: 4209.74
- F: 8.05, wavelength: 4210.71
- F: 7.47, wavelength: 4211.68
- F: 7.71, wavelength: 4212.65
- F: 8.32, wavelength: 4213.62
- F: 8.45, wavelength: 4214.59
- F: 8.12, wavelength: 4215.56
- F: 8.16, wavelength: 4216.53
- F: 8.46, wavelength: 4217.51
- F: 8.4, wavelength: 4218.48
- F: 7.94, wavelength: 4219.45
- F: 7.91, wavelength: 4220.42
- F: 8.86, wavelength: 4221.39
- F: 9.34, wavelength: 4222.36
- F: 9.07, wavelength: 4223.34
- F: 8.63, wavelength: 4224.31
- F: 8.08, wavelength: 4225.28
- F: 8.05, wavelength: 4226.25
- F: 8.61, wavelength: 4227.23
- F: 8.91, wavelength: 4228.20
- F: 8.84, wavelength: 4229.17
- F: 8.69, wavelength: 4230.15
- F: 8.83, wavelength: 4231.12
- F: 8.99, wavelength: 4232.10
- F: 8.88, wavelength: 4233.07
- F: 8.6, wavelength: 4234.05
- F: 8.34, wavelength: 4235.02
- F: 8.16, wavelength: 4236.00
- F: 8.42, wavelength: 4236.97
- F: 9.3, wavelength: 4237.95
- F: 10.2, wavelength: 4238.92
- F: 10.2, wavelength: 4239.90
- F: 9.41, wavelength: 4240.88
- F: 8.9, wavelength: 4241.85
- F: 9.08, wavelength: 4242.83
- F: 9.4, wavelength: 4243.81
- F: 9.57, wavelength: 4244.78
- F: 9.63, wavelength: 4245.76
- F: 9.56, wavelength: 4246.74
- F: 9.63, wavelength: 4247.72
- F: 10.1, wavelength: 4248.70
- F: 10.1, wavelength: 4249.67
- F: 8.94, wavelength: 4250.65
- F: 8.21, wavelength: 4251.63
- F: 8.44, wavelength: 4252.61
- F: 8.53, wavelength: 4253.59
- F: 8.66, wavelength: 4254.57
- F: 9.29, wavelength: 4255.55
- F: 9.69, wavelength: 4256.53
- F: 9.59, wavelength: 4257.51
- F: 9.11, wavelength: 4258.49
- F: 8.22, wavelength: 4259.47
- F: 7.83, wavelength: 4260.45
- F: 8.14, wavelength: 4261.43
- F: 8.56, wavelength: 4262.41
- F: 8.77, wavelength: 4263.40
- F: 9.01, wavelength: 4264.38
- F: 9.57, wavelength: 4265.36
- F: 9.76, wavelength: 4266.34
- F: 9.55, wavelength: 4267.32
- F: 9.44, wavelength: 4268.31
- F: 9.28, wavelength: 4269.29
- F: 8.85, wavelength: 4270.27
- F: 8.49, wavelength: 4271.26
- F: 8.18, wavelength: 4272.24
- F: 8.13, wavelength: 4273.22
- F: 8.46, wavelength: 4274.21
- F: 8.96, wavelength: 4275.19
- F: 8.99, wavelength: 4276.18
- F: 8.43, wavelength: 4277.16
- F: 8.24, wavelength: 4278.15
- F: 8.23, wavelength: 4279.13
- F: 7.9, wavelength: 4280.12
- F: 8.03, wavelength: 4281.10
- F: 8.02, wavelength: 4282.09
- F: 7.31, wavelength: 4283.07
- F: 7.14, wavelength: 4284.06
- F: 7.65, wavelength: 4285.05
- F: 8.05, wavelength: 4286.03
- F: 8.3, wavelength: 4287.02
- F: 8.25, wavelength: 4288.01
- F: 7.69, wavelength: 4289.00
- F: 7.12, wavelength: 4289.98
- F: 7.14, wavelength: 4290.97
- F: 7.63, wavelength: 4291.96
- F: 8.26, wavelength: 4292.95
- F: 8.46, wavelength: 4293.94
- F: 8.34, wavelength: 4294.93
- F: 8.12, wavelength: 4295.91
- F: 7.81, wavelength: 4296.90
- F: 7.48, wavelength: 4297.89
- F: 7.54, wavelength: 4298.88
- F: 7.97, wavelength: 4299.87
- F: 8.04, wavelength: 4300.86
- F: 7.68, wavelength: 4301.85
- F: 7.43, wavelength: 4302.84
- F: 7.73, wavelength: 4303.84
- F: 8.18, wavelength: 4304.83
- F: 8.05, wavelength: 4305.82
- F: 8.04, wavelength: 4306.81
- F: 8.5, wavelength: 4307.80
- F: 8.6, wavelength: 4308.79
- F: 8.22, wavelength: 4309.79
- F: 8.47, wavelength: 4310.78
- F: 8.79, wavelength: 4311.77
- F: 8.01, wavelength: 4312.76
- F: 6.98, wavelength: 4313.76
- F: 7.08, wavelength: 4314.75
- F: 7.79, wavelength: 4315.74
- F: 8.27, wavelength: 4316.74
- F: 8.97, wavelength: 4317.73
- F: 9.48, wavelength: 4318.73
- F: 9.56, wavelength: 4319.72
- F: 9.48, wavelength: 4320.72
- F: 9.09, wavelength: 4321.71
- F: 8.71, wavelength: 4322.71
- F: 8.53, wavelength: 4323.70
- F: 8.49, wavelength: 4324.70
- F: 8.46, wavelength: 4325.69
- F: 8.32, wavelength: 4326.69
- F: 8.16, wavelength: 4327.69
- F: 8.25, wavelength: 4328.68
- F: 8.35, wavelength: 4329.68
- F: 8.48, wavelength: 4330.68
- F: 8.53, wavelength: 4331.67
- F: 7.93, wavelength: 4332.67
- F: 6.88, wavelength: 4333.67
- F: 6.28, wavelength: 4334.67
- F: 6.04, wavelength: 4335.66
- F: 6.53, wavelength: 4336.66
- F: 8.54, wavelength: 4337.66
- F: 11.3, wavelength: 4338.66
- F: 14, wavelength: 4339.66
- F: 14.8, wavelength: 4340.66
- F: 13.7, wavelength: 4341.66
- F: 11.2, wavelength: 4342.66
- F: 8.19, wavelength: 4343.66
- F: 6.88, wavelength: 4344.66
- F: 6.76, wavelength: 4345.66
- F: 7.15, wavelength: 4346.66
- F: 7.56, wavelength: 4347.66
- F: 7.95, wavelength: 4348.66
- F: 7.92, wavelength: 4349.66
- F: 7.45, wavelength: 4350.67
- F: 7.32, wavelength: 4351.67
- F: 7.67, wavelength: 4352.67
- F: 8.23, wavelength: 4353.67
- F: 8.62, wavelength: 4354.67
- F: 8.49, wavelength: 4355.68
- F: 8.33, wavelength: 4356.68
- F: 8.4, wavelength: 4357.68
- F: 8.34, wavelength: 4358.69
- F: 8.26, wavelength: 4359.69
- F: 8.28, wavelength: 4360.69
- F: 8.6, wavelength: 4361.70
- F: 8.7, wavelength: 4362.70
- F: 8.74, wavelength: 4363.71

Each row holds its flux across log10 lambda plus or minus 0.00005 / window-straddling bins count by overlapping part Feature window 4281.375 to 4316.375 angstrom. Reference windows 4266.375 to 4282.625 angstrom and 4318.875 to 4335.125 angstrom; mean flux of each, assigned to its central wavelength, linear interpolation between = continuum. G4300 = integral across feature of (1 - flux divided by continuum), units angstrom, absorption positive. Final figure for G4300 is 2.52 angstrom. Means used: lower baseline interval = 8.6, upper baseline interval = 8.37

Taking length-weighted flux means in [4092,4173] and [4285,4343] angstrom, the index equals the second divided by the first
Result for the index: 1.0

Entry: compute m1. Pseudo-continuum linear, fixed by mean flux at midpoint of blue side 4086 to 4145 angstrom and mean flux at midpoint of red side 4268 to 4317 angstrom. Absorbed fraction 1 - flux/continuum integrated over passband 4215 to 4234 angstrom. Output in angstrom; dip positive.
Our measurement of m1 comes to -1.12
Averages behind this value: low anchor 8.13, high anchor 8.07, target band 8.56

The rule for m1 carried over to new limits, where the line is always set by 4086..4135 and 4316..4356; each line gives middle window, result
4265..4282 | -0.5 angstrom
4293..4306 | 1.0 angstrom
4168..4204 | -1.1 angstrom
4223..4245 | -1.5 angstrom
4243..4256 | -1.3 angstrom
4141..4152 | -0.9 angstrom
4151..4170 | -1.1 angstrom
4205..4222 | 0.2 angstrom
